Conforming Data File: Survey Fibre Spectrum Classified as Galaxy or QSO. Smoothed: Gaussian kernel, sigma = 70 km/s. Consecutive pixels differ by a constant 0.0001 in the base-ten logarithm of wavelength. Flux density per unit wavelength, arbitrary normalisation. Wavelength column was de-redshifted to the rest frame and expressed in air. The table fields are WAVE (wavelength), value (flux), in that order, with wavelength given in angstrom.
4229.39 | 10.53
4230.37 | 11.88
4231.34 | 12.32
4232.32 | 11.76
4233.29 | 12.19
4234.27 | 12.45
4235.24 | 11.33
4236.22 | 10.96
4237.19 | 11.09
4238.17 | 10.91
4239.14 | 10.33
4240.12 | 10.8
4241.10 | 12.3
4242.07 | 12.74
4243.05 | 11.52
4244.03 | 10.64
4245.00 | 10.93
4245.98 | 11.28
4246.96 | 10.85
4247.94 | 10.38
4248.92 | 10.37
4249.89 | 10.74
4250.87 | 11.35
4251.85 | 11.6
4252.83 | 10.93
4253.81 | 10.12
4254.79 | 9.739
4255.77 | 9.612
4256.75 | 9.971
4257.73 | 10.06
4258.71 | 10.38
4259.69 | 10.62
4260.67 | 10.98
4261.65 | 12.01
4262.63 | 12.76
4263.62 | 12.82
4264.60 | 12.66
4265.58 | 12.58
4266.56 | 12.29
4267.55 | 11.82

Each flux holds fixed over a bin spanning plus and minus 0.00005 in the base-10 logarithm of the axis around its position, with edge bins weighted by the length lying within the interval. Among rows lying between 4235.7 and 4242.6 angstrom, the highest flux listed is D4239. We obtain 12.74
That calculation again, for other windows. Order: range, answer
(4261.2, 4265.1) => 12.82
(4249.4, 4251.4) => 11.35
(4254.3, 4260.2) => 10.62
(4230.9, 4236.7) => 12.45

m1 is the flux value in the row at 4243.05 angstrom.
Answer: 11.52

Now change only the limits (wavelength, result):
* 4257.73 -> 10.06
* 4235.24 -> 11.33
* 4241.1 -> 12.3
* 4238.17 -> 10.91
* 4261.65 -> 12.01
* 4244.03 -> 10.64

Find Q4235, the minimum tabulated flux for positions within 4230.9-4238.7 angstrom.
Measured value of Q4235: 10.91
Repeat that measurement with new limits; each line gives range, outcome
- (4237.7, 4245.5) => 10.33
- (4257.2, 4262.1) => 10.06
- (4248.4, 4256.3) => 9.612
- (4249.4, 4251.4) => 10.74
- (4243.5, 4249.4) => 10.37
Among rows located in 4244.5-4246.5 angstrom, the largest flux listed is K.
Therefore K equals 11.28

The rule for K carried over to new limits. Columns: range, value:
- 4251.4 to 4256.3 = 11.6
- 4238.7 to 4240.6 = 10.8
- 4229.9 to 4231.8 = 12.32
